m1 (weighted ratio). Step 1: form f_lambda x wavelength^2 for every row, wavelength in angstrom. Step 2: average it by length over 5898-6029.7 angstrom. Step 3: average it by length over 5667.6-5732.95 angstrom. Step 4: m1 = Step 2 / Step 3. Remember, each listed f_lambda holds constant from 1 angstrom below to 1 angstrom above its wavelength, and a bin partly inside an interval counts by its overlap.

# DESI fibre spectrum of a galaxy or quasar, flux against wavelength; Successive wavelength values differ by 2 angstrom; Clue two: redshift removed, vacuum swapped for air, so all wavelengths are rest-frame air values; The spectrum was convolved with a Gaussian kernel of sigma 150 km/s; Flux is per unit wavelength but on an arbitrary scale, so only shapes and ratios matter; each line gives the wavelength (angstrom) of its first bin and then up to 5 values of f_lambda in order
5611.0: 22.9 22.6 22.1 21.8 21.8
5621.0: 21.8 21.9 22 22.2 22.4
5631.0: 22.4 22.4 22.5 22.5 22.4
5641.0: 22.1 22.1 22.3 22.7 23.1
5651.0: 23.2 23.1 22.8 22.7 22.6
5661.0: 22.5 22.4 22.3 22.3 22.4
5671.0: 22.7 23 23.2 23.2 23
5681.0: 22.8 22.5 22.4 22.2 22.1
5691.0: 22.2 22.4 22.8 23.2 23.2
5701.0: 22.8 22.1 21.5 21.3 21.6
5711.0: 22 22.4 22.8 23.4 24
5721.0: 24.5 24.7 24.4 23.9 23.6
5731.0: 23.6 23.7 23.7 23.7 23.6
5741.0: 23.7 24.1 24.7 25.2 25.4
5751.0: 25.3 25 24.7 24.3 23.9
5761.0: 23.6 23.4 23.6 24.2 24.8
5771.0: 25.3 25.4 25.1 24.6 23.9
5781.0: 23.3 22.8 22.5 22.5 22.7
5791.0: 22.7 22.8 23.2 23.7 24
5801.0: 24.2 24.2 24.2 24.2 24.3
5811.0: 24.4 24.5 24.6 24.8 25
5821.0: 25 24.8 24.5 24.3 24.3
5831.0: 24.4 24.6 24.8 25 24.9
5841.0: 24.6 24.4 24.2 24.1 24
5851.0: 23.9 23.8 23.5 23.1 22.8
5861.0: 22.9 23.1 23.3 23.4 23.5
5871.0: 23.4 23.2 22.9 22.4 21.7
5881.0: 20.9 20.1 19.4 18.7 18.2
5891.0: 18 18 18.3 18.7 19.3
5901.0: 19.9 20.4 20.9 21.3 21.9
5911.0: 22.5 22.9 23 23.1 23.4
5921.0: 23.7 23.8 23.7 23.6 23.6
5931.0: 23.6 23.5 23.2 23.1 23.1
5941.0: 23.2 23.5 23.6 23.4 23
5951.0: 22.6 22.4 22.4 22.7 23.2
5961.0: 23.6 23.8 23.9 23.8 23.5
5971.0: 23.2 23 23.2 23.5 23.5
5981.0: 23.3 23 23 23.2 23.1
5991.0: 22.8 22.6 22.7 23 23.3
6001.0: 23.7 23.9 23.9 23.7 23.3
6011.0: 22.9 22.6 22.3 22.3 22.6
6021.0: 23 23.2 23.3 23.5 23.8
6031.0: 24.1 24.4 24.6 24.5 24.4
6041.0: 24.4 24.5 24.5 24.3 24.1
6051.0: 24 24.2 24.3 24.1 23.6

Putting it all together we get 1.1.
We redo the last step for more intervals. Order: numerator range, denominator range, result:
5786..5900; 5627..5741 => 1.06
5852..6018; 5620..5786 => 1.05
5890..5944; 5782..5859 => 0.95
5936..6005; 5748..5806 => 1.03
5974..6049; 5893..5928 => 1.12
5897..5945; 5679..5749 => 1.05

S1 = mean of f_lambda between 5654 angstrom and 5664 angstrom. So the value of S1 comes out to 22.6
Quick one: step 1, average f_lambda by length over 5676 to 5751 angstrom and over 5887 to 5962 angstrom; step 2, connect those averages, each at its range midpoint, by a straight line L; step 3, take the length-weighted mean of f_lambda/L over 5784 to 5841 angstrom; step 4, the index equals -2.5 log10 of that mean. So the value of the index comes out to -0.07 mag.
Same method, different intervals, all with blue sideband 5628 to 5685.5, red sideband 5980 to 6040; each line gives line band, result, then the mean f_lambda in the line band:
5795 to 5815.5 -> -0.058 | 24.2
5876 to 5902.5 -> 0.182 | 19.5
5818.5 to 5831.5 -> -0.075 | 24.6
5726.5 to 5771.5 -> -0.065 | 24.2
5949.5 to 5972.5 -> 0.002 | 23.2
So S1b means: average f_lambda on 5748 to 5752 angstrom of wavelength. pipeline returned 25.4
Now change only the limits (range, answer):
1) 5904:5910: 21.4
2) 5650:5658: 22.9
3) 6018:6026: 23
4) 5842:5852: 24.1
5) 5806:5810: 24.2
